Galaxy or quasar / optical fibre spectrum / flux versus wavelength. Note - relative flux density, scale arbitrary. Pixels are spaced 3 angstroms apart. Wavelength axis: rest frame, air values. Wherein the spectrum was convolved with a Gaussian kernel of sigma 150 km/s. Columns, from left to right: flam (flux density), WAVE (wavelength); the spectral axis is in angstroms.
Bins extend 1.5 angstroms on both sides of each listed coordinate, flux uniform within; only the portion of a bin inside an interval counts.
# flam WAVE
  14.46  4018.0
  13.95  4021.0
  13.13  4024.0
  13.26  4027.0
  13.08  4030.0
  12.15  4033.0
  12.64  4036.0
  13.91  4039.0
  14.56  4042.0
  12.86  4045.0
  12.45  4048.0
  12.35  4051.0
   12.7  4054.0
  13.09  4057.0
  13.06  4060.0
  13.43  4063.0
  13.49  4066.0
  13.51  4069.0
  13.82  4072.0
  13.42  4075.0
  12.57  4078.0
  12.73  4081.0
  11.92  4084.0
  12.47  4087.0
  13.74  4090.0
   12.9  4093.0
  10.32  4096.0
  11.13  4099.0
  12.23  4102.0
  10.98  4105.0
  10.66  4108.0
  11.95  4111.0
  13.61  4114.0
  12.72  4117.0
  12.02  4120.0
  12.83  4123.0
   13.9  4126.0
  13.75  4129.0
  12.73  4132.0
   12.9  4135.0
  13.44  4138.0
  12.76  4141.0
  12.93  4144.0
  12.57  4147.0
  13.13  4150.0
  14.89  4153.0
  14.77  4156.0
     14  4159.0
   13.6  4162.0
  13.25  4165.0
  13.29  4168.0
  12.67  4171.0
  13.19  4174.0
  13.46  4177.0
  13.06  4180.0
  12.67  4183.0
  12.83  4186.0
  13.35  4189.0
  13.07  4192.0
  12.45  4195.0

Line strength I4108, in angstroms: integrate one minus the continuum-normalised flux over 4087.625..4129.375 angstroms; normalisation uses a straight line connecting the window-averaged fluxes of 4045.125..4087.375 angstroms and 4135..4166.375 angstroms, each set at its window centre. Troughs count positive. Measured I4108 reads 2.9 angstroms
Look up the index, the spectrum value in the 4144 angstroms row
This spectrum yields 12.93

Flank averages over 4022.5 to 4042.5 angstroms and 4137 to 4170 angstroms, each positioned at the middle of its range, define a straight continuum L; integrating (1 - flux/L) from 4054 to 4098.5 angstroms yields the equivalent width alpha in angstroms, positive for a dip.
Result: 1.51 angstroms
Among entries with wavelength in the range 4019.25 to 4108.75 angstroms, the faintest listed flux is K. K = 10.32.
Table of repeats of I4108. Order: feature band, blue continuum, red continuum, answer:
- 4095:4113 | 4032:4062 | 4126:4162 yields 2.7 angstroms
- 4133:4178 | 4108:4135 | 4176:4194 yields -1.6 angstroms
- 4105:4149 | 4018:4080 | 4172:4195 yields 1.3 angstroms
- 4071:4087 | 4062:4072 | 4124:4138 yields 0.8 angstroms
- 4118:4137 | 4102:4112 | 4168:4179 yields -1.8 angstroms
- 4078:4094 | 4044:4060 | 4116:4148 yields 0.1 angstroms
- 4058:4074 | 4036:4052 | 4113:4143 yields -0.4 angstroms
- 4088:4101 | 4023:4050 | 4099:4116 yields 0.0 angstroms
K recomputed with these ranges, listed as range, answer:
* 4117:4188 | 12.02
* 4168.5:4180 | 12.67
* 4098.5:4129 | 10.66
